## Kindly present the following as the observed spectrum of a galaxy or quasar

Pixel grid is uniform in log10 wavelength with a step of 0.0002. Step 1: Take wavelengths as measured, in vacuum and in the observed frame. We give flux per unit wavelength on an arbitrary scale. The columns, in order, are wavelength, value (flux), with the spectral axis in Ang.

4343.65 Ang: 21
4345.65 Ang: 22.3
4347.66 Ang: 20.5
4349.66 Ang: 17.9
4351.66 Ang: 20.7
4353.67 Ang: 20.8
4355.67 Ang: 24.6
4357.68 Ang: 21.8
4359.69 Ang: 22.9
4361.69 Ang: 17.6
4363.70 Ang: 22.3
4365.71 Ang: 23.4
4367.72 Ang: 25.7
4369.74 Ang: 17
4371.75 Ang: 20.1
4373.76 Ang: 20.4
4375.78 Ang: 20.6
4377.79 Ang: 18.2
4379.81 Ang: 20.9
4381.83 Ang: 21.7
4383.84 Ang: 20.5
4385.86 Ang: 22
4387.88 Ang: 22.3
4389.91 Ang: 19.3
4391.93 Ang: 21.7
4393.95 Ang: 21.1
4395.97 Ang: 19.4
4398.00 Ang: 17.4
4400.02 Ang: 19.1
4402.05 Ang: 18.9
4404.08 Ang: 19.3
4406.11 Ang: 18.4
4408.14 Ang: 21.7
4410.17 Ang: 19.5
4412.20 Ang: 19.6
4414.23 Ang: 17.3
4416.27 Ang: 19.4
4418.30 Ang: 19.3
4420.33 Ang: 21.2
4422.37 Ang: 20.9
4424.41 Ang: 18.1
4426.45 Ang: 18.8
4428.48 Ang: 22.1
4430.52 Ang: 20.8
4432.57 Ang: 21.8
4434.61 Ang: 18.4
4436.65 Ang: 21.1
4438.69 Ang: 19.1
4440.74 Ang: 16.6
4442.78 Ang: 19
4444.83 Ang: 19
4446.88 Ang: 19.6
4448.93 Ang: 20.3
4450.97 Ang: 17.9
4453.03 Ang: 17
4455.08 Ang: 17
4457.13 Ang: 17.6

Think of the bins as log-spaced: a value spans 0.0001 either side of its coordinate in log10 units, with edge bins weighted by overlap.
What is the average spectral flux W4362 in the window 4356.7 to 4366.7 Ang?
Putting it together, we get 21.6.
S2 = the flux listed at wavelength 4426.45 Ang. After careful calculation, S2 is 18.8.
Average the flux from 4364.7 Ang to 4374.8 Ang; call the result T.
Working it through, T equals 21.3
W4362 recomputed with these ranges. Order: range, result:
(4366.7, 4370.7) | 21.4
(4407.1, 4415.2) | 19.5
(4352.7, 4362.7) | 21.6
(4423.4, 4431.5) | 20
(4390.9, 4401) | 19.8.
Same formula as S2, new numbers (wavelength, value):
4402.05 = 18.9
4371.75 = 20.1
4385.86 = 22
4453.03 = 17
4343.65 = 21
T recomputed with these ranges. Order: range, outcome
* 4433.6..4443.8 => 18.9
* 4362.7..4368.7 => 23.8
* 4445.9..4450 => 20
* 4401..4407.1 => 18.8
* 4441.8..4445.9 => 19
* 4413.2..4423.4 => 19.6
